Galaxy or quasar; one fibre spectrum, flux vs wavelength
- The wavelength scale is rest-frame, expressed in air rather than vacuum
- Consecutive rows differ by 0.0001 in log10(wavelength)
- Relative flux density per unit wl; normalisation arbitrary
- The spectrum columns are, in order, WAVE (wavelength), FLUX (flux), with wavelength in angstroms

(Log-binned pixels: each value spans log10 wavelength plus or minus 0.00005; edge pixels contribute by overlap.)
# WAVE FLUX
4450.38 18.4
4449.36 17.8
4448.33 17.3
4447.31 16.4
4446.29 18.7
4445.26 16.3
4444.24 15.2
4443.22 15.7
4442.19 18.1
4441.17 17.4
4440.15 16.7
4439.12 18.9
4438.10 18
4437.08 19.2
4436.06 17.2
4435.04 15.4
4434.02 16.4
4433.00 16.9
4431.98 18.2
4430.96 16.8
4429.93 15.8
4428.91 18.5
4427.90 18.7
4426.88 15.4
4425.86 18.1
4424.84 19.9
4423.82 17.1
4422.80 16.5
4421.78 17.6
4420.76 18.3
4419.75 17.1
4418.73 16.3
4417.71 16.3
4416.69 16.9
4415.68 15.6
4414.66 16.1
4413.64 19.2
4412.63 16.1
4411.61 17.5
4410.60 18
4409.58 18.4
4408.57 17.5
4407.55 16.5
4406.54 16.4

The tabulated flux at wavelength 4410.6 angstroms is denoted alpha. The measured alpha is 18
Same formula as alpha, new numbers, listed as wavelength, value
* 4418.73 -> 16.3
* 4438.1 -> 18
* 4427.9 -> 18.7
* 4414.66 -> 16.1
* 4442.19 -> 18.1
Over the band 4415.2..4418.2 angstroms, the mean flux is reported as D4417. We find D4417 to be 16.3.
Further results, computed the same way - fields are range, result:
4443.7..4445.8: 15.8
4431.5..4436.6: 16.8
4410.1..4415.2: 17.4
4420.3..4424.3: 17.3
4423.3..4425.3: 18.4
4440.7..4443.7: 17.1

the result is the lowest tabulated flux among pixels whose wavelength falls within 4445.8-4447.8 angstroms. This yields 16.4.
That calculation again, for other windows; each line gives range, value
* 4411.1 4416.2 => 15.6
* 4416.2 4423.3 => 16.3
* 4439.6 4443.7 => 15.7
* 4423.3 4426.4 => 17.1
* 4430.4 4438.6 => 15.4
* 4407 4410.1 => 16.5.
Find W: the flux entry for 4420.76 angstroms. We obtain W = 18.3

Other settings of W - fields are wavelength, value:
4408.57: 17.5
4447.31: 16.4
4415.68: 15.6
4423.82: 17.1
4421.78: 17.6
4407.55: 16.5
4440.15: 16.7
